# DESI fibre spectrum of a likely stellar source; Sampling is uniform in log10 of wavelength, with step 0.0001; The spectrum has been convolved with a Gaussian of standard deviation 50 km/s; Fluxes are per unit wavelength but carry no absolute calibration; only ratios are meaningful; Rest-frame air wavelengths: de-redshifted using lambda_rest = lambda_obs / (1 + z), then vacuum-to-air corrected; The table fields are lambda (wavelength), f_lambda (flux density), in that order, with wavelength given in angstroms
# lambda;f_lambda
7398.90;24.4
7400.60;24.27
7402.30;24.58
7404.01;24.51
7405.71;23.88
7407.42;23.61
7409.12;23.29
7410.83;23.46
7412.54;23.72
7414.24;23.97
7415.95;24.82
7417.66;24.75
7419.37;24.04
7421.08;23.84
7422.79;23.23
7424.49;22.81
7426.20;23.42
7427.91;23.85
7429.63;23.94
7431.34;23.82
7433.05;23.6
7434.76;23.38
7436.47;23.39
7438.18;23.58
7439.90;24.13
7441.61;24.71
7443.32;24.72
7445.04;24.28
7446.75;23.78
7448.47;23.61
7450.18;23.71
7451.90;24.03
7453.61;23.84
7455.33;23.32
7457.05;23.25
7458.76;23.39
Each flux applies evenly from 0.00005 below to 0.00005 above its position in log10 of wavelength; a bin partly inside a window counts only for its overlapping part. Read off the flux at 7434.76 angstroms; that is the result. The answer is 23.38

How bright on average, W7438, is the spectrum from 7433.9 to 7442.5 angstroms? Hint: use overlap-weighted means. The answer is 23.9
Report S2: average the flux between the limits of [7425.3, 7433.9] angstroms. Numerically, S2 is 23.7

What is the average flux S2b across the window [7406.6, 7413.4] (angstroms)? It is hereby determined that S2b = 23.5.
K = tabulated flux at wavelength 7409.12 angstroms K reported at 23.29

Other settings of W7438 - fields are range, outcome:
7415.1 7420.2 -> 24.5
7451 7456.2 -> 23.7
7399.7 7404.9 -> 24.5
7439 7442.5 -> 24.4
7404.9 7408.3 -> 23.7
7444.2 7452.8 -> 23.9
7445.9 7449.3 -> 23.7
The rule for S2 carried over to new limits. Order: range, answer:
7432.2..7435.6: 23.5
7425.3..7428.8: 23.6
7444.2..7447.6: 24.1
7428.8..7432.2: 23.9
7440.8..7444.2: 24.7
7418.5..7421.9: 23.9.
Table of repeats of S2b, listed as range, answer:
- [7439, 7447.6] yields 24.3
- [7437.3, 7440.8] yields 23.9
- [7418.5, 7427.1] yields 23.5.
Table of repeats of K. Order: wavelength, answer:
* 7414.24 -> 23.97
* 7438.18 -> 23.58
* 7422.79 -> 23.23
